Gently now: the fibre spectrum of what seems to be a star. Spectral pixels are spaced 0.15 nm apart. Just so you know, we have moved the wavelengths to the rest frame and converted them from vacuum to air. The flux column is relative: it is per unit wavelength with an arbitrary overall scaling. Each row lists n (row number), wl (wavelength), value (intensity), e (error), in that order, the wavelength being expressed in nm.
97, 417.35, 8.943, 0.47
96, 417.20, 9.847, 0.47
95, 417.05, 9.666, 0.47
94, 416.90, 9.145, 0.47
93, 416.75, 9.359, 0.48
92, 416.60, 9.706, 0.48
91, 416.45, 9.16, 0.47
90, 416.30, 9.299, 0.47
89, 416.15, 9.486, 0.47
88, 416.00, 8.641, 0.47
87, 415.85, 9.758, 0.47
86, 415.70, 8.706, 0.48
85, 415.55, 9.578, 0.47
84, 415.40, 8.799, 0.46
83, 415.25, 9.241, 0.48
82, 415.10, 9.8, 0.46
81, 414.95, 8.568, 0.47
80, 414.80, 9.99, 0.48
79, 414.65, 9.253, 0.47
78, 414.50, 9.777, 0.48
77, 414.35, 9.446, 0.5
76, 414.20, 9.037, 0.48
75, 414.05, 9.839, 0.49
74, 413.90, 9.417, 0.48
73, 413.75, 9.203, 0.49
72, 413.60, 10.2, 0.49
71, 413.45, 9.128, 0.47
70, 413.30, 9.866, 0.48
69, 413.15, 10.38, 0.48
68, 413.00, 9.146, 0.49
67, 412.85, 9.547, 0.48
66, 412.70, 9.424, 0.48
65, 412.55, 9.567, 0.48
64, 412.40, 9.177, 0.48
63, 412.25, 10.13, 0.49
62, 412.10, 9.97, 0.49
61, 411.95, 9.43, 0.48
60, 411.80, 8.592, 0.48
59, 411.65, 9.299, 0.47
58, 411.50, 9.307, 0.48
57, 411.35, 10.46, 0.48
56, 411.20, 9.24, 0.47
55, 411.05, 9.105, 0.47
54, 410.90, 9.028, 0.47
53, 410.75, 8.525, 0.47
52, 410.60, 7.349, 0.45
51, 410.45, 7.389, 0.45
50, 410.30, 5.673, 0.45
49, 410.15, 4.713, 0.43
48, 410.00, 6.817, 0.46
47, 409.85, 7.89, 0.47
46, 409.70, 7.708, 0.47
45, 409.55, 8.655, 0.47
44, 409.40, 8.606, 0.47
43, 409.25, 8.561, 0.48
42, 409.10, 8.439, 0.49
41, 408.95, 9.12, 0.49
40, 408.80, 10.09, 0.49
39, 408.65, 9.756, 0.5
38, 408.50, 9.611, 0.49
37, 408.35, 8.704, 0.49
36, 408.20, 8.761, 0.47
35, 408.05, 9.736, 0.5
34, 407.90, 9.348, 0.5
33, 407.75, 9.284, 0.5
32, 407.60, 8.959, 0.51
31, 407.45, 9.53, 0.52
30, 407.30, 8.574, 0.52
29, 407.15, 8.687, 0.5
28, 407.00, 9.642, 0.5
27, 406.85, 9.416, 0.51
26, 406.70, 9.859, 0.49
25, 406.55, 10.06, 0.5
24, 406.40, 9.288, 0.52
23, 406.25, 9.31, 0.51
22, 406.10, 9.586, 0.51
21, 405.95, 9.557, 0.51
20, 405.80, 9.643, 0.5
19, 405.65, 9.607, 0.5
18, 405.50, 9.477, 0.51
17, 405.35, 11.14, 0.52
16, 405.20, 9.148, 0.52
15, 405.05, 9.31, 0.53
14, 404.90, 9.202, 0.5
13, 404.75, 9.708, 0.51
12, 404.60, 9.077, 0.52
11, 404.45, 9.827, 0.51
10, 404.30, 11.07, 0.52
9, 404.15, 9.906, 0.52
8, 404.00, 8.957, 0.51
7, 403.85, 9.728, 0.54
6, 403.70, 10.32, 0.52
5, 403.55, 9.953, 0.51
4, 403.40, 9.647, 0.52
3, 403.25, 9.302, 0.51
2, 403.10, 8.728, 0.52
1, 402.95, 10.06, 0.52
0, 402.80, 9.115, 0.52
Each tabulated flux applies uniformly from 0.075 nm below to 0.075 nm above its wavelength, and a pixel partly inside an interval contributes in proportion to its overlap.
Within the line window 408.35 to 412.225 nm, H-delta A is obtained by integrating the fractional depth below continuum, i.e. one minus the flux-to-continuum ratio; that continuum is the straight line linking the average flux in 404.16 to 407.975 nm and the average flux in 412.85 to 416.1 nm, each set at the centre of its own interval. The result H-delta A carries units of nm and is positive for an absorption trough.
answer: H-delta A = 0.38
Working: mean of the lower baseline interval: 9.54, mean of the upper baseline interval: 9.42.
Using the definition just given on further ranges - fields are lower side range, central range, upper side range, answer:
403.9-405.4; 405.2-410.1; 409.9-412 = -0.082 nm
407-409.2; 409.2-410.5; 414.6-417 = 0.269 nm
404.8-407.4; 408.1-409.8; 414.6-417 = 0.096 nm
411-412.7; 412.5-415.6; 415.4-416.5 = -0.050 nm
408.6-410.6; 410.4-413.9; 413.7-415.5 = -0.259 nm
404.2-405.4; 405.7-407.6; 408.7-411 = -0.064 nm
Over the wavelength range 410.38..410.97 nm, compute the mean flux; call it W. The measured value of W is 8.07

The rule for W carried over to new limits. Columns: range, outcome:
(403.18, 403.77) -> 9.81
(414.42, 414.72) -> 9.52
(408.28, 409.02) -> 9.46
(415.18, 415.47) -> 9.02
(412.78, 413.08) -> 9.36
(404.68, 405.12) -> 9.4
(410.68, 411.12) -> 8.89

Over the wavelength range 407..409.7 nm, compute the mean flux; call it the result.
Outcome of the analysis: 9.06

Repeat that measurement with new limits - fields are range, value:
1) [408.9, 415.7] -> 8.94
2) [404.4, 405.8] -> 9.61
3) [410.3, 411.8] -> 8.68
